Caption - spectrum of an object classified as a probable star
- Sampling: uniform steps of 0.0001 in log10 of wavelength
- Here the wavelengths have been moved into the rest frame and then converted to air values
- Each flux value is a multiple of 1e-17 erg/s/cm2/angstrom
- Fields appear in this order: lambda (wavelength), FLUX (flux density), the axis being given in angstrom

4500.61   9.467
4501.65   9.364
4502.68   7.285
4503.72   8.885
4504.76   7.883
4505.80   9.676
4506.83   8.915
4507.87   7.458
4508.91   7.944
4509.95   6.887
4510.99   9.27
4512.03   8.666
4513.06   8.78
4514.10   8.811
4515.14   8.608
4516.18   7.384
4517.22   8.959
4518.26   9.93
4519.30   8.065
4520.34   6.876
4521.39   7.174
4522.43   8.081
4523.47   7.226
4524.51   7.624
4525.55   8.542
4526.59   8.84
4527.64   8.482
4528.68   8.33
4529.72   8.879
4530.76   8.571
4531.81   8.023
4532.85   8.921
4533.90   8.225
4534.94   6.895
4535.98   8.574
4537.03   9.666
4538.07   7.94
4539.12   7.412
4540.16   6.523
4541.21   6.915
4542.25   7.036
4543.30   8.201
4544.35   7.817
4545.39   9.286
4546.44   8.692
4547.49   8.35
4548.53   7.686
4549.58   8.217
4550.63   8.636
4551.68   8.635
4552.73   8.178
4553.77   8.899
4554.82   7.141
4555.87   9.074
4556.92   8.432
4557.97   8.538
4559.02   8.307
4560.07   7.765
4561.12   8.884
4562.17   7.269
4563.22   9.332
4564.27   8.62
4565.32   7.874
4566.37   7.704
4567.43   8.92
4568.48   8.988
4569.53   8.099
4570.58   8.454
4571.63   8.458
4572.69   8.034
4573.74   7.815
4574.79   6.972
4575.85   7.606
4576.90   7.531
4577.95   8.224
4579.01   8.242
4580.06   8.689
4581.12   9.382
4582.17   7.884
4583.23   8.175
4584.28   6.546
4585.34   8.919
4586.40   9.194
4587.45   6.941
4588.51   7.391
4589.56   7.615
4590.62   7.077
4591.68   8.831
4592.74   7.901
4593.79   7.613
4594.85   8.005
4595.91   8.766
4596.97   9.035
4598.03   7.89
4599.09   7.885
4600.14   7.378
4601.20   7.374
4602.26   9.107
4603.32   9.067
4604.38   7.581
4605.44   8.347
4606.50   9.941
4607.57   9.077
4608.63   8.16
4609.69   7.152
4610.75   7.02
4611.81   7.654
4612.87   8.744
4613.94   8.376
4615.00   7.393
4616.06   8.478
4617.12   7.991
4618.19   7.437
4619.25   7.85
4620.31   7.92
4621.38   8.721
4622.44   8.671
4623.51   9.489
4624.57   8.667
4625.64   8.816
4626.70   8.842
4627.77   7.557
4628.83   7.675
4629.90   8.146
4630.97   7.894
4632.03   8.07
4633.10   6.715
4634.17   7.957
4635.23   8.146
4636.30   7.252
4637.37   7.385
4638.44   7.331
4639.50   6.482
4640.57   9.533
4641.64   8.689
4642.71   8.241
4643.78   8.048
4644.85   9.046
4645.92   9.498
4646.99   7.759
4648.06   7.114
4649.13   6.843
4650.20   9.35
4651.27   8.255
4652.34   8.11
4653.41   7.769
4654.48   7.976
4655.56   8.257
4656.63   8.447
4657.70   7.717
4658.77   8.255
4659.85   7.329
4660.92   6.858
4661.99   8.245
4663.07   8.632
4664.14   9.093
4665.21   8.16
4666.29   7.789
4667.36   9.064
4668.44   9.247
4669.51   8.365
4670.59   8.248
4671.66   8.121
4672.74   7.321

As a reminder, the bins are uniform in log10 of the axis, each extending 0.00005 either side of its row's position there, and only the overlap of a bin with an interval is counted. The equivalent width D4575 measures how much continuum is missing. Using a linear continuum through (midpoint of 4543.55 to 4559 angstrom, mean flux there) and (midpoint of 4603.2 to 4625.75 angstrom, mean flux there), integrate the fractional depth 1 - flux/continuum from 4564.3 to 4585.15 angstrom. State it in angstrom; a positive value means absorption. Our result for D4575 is 0.6 angstrom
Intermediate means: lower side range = 8.39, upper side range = 8.27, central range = 8.11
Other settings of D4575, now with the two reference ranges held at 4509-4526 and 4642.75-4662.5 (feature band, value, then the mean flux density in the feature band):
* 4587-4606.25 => 0.2 angstrom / 8.02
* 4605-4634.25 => -0.3 angstrom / 8.17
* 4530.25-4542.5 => 0.4 angstrom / 7.91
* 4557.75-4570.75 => -0.4 angstrom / 8.36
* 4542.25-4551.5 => -0.2 angstrom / 8.29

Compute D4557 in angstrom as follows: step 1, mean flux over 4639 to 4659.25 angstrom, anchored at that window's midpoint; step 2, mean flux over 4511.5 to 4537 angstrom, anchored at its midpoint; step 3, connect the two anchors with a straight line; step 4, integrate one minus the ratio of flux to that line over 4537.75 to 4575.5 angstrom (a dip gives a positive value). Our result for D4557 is 0.6 angstrom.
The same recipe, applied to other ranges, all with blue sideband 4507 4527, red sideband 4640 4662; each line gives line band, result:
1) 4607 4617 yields 0.2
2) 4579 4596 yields 0.2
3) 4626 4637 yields 0.4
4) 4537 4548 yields 0.4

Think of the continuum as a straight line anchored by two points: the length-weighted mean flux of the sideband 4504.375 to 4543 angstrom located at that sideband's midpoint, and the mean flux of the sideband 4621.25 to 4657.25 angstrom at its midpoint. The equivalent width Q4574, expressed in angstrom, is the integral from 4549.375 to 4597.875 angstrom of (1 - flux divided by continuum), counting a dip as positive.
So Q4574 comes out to -0.23 angstrom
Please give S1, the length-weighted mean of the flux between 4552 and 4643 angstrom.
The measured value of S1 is 8.13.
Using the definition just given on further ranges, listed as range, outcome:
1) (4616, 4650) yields 8.08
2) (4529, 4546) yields 8.06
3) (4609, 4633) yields 8.09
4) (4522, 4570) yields 8.22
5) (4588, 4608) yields 8.2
